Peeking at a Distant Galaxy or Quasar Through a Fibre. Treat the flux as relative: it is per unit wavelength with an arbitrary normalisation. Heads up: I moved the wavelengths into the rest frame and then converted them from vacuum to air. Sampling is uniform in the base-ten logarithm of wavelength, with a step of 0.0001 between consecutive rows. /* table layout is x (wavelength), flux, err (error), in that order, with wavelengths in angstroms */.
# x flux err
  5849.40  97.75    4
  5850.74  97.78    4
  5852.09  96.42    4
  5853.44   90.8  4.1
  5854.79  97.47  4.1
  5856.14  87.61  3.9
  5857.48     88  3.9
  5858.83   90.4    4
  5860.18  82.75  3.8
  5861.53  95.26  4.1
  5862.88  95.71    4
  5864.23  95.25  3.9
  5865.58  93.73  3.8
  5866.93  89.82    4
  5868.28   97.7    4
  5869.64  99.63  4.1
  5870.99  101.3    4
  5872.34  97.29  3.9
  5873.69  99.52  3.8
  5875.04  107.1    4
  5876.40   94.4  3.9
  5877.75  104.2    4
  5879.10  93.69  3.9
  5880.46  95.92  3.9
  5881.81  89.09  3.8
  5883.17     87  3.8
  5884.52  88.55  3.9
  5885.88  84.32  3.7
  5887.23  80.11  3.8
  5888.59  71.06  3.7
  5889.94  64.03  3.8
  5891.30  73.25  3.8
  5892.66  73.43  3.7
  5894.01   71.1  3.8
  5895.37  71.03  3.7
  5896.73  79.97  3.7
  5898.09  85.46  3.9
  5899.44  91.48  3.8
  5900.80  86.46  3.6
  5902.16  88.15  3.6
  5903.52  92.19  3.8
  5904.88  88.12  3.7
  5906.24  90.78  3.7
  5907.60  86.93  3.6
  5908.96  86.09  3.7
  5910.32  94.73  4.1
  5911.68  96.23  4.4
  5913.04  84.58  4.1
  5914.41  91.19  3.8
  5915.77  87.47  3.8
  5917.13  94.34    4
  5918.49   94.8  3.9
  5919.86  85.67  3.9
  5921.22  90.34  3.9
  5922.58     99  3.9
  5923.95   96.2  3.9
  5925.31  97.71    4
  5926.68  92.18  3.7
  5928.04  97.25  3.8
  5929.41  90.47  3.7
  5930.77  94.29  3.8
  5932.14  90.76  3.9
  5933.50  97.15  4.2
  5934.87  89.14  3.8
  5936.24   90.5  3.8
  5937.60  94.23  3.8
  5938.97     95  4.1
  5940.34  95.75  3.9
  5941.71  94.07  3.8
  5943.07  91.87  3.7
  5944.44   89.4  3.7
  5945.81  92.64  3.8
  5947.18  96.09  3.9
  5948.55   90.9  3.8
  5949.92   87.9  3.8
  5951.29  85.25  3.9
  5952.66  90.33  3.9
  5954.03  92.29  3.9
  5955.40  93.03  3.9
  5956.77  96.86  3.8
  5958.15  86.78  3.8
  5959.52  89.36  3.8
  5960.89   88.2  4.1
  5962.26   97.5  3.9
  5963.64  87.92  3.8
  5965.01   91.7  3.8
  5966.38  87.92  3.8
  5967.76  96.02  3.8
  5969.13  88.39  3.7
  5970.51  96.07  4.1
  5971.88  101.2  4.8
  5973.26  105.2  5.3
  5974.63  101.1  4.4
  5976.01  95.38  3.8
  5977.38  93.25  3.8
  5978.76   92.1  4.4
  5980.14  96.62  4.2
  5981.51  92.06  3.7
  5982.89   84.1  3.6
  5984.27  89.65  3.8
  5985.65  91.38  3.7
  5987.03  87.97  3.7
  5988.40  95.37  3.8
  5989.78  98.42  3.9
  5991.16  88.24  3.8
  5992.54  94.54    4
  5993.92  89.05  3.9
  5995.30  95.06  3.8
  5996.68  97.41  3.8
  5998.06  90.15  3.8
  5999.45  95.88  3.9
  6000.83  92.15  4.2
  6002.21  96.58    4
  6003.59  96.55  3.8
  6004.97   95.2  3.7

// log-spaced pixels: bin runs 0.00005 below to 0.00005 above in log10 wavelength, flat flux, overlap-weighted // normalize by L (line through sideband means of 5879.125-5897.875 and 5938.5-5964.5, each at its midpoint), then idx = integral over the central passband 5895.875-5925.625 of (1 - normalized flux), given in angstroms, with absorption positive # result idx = -2.2 angstroms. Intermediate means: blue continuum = 79.8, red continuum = 91.6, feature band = 90.2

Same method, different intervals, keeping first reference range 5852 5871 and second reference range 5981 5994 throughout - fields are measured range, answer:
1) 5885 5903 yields 2.7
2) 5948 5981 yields -0.5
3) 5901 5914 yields 0.4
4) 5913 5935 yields -0.2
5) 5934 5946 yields -0.1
